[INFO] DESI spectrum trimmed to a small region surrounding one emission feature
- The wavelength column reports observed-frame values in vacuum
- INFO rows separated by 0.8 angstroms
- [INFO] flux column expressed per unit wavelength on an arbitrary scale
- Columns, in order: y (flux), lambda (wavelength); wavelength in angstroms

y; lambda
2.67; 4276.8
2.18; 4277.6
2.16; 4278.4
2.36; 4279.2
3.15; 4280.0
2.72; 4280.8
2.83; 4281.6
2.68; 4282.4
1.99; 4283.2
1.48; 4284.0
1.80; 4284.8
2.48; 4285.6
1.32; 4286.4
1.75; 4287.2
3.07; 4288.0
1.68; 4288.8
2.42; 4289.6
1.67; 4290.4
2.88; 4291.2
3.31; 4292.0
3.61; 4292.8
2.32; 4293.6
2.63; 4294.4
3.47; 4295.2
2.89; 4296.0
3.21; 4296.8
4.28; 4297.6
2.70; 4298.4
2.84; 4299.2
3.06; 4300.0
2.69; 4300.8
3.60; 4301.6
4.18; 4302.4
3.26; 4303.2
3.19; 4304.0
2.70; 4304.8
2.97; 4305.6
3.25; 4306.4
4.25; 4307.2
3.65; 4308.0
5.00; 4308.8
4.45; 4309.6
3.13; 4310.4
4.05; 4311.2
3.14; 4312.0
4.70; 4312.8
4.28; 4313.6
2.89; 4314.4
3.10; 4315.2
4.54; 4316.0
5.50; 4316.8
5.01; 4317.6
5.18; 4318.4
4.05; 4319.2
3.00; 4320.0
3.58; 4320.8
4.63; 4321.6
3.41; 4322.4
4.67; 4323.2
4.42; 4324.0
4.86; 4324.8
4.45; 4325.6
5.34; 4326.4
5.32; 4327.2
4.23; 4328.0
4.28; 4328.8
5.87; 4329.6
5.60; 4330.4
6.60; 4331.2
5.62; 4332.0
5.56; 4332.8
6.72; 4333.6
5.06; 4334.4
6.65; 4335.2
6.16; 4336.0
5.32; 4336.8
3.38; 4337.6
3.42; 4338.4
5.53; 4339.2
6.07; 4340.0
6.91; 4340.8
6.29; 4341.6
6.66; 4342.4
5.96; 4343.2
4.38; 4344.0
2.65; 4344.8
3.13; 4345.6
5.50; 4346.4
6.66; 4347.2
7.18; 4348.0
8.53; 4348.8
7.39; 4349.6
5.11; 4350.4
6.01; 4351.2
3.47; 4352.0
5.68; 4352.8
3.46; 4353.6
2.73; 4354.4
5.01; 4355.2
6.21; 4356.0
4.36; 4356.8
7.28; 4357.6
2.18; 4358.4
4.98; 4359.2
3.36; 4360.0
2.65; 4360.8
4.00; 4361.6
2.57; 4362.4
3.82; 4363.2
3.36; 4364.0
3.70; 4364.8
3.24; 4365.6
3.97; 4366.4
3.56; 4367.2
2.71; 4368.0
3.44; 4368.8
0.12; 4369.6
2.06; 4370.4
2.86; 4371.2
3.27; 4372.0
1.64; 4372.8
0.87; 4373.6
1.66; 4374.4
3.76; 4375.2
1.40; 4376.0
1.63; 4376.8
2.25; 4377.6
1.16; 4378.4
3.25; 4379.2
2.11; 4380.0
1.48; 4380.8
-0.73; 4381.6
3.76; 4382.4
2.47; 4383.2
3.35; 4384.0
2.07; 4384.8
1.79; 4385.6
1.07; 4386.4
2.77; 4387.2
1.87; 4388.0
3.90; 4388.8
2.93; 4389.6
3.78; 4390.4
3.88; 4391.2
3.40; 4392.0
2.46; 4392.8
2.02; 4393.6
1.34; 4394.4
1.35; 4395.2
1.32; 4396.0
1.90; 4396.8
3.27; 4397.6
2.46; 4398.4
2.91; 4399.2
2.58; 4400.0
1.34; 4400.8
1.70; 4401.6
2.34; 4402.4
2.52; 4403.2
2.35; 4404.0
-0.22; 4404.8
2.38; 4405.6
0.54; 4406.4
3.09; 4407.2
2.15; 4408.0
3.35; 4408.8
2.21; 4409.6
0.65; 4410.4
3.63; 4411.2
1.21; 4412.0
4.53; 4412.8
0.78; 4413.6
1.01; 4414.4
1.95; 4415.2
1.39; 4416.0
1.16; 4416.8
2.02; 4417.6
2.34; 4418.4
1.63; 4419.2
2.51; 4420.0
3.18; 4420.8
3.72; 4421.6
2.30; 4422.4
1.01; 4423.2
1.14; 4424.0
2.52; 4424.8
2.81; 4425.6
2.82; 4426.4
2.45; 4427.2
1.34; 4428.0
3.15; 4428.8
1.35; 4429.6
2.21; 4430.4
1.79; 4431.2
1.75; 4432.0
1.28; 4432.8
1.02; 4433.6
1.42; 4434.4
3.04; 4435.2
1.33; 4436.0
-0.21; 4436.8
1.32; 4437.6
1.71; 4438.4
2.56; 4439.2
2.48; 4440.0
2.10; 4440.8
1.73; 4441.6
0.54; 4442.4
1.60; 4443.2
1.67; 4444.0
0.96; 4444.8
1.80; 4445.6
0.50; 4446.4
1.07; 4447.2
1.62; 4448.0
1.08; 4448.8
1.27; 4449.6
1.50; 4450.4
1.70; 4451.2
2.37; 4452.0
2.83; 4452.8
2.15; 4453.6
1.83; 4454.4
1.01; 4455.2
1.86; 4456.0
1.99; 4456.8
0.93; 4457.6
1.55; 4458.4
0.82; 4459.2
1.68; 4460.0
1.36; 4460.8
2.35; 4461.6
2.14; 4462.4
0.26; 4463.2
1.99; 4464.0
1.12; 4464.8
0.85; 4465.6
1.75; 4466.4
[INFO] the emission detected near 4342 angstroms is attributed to C IV 1549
